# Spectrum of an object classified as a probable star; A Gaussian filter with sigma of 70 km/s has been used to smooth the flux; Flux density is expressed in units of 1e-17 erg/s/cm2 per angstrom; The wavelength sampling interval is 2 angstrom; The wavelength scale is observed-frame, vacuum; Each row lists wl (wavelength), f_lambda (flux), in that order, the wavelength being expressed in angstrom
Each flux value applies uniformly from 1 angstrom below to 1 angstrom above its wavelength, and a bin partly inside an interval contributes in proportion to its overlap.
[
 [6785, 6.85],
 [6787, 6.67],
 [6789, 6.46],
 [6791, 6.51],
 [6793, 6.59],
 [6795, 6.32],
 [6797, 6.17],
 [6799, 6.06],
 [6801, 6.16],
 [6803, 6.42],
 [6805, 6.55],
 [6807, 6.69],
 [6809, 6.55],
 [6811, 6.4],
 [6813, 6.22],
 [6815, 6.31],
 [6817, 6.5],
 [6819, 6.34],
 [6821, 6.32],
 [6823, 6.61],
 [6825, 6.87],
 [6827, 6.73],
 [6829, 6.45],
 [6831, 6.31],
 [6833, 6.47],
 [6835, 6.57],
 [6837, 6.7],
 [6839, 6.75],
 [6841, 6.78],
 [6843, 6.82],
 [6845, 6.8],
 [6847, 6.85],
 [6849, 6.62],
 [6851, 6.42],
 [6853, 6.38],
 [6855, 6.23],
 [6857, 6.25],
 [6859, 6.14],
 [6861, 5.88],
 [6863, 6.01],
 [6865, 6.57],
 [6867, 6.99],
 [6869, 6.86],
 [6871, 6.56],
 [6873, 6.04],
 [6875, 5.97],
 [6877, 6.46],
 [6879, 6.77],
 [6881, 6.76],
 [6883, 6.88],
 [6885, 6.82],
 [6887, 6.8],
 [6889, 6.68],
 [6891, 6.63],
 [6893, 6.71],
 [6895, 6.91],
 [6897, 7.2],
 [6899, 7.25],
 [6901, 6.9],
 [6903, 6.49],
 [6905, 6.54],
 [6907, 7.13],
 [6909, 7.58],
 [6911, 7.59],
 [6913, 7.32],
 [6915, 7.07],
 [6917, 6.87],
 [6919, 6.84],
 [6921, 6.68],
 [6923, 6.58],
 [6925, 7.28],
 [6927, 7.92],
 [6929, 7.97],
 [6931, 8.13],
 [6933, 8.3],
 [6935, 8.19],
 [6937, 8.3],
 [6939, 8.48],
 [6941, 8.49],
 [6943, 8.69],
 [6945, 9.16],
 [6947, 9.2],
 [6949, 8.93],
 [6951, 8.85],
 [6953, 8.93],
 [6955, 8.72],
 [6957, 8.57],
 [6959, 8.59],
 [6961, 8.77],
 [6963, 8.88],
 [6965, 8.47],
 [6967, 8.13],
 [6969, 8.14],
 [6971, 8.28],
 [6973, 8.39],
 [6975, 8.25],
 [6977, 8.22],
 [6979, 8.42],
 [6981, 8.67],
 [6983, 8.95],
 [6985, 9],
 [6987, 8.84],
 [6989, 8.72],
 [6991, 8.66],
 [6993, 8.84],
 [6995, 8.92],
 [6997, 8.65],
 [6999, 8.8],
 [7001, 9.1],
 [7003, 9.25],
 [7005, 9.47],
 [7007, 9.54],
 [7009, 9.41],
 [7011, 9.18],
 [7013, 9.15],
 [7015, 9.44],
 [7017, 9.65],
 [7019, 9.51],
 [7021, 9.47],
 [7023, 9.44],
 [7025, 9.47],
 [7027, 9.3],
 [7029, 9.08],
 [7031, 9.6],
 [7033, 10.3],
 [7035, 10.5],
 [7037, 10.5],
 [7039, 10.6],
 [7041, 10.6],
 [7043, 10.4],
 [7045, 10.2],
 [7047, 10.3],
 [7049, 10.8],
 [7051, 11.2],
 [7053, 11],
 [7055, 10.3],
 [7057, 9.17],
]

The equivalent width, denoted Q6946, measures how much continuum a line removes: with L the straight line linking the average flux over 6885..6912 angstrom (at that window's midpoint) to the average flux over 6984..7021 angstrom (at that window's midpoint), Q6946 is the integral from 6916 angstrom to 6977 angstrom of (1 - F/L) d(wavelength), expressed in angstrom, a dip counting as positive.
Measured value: -2.1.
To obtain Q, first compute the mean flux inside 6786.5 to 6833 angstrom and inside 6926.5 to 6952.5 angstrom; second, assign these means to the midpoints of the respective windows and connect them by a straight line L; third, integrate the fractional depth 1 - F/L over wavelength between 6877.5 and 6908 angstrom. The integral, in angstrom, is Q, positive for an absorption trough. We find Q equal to 3.7 angstrom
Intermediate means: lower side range 6.44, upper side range 8.53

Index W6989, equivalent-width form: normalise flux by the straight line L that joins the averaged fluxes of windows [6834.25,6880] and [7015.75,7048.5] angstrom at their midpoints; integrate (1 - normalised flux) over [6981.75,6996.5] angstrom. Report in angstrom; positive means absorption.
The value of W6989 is 0.4 angstrom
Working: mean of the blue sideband 6.5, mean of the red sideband 9.94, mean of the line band 8.84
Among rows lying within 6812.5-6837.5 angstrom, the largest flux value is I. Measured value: 6.87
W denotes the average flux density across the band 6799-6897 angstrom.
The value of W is 6.53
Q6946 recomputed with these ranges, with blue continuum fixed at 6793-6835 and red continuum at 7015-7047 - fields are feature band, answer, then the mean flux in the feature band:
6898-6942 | 3.71 angstrom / 7.45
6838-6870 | 2.46 angstrom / 6.52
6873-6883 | 1.30 angstrom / 6.48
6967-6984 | 1.17 angstrom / 8.4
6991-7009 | 0.66 angstrom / 9.07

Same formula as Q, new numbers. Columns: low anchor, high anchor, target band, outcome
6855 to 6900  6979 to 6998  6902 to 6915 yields 0.2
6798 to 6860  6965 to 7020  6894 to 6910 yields 1.2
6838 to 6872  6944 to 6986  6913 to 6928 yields 1.4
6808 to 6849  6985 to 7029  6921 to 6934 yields 0.6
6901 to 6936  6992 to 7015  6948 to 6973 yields -1.2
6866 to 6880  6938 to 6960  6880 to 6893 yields 0.3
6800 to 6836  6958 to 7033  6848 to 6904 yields 5.4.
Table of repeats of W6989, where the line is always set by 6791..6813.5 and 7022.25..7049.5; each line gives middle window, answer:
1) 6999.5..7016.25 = 0.6 angstrom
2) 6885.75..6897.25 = 1.5 angstrom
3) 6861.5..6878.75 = 2.4 angstrom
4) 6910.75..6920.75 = 1.4 angstrom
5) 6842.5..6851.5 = 0.5 angstrom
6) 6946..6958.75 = -0.1 angstrom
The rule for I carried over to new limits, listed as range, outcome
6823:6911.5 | 7.59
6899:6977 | 9.2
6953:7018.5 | 9.65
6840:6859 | 6.85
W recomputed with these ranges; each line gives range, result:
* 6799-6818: 6.4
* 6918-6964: 8.28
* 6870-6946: 7.24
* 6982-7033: 9.2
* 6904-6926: 7.04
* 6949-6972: 8.59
